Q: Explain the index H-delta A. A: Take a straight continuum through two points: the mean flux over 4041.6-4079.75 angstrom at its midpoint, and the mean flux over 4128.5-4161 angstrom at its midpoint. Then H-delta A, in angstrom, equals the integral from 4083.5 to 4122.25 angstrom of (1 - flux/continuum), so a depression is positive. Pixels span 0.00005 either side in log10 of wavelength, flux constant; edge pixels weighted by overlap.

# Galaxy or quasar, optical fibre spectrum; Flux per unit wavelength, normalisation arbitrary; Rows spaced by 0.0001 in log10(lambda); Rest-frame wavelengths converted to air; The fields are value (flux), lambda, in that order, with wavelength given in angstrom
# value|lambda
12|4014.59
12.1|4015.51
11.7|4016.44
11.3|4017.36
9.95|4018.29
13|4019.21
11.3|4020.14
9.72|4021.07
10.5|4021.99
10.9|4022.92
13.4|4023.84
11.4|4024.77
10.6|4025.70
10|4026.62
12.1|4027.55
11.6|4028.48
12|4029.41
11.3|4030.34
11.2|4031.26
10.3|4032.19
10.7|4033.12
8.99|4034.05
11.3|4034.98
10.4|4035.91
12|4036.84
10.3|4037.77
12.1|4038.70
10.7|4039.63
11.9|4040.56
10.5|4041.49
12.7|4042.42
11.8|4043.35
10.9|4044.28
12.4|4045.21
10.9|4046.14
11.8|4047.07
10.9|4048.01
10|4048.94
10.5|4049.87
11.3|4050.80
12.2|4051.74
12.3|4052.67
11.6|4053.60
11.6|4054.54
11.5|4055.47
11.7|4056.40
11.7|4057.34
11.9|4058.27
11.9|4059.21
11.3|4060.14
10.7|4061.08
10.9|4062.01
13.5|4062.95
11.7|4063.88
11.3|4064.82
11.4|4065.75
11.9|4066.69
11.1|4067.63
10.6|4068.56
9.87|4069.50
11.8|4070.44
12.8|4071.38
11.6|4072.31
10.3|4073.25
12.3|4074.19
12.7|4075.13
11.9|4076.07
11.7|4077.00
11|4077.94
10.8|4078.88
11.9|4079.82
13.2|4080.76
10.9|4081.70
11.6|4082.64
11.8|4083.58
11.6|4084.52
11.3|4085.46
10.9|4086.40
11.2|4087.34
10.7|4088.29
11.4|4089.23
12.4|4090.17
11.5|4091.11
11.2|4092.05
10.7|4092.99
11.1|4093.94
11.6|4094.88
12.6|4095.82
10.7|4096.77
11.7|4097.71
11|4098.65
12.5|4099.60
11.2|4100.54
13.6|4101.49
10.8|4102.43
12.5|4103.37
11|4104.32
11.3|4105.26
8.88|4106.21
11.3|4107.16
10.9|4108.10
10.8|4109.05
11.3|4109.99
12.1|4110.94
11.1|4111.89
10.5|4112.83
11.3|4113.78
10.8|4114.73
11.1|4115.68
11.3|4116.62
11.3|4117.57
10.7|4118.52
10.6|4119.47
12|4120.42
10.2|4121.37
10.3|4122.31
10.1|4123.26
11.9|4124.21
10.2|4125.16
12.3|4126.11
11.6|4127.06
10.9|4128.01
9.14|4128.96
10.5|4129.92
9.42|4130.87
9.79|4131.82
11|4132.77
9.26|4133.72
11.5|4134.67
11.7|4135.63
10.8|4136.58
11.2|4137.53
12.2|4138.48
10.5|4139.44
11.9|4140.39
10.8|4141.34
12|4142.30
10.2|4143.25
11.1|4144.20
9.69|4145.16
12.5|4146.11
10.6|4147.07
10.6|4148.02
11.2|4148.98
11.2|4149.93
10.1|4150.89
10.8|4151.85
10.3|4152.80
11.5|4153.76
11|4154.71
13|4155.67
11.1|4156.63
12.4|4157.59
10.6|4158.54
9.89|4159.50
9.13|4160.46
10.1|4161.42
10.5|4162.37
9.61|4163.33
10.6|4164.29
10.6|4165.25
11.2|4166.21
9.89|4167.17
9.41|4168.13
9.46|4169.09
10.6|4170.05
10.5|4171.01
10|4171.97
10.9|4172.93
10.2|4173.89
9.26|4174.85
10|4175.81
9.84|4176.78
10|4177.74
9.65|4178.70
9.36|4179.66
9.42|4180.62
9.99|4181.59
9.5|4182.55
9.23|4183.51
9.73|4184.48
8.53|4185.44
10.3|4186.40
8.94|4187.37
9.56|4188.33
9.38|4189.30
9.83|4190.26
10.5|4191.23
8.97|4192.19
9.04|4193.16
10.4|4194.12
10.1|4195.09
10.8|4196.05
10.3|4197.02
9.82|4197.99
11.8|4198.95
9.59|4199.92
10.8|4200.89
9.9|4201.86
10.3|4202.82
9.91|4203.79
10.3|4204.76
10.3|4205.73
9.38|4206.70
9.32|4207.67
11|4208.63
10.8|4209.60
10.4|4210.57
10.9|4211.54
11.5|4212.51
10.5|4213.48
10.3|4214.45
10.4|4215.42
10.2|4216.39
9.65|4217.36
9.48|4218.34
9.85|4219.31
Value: -0.3 angstrom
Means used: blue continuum 11.5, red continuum 10.8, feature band 11.3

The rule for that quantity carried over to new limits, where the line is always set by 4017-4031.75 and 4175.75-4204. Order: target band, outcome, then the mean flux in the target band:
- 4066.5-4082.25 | -1.03 angstrom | 11.5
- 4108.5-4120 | -0.64 angstrom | 11.1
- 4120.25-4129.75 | -0.38 angstrom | 10.8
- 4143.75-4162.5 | -1.31 angstrom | 10.9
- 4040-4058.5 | -0.75 angstrom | 11.5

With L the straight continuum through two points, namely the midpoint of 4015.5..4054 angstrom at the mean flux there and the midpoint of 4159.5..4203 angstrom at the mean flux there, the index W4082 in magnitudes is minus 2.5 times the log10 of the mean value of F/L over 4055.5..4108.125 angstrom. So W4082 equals -0.07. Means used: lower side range 11.2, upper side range 9.94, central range 11.5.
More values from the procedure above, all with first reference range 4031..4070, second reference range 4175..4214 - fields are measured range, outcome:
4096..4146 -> -0.04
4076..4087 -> -0.05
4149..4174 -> -0.03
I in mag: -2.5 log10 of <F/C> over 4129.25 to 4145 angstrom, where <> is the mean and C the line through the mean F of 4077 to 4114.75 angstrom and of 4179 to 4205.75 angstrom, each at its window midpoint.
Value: -0.009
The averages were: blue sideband 11.4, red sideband 9.87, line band 10.8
